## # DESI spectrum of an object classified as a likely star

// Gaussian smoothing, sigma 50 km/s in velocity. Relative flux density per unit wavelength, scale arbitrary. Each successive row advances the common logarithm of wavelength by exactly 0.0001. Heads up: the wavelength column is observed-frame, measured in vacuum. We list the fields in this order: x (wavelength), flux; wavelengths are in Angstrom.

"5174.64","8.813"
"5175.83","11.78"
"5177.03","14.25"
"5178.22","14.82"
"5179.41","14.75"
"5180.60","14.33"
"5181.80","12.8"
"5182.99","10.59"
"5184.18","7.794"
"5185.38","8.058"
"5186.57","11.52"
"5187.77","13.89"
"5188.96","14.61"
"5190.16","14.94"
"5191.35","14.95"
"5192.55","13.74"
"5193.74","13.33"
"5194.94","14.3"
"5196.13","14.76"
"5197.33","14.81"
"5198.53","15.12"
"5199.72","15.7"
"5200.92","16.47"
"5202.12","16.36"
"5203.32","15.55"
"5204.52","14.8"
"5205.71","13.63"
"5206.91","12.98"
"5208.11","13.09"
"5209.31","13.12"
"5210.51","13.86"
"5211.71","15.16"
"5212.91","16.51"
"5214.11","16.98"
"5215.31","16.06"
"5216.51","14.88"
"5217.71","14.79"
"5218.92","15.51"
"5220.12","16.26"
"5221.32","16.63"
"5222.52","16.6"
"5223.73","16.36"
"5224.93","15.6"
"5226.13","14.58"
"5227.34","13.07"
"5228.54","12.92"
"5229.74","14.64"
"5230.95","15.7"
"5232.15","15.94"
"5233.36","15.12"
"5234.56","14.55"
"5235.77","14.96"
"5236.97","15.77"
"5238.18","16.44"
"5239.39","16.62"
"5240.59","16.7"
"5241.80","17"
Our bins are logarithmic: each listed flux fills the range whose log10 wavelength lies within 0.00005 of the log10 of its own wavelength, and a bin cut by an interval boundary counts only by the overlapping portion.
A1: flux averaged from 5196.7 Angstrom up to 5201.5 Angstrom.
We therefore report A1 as 15.5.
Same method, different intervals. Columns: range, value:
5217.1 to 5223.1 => 16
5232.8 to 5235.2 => 14.8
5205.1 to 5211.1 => 13.4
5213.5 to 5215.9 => 16.5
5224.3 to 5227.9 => 14.4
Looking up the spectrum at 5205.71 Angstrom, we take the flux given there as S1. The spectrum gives 13.63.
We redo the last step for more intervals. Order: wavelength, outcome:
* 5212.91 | 16.51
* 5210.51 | 13.86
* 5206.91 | 12.98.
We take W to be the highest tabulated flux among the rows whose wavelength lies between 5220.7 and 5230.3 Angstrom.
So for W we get 16.63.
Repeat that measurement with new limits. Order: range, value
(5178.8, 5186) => 14.75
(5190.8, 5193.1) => 14.95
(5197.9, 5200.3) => 15.7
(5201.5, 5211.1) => 16.36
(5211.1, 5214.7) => 16.98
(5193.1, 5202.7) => 16.47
